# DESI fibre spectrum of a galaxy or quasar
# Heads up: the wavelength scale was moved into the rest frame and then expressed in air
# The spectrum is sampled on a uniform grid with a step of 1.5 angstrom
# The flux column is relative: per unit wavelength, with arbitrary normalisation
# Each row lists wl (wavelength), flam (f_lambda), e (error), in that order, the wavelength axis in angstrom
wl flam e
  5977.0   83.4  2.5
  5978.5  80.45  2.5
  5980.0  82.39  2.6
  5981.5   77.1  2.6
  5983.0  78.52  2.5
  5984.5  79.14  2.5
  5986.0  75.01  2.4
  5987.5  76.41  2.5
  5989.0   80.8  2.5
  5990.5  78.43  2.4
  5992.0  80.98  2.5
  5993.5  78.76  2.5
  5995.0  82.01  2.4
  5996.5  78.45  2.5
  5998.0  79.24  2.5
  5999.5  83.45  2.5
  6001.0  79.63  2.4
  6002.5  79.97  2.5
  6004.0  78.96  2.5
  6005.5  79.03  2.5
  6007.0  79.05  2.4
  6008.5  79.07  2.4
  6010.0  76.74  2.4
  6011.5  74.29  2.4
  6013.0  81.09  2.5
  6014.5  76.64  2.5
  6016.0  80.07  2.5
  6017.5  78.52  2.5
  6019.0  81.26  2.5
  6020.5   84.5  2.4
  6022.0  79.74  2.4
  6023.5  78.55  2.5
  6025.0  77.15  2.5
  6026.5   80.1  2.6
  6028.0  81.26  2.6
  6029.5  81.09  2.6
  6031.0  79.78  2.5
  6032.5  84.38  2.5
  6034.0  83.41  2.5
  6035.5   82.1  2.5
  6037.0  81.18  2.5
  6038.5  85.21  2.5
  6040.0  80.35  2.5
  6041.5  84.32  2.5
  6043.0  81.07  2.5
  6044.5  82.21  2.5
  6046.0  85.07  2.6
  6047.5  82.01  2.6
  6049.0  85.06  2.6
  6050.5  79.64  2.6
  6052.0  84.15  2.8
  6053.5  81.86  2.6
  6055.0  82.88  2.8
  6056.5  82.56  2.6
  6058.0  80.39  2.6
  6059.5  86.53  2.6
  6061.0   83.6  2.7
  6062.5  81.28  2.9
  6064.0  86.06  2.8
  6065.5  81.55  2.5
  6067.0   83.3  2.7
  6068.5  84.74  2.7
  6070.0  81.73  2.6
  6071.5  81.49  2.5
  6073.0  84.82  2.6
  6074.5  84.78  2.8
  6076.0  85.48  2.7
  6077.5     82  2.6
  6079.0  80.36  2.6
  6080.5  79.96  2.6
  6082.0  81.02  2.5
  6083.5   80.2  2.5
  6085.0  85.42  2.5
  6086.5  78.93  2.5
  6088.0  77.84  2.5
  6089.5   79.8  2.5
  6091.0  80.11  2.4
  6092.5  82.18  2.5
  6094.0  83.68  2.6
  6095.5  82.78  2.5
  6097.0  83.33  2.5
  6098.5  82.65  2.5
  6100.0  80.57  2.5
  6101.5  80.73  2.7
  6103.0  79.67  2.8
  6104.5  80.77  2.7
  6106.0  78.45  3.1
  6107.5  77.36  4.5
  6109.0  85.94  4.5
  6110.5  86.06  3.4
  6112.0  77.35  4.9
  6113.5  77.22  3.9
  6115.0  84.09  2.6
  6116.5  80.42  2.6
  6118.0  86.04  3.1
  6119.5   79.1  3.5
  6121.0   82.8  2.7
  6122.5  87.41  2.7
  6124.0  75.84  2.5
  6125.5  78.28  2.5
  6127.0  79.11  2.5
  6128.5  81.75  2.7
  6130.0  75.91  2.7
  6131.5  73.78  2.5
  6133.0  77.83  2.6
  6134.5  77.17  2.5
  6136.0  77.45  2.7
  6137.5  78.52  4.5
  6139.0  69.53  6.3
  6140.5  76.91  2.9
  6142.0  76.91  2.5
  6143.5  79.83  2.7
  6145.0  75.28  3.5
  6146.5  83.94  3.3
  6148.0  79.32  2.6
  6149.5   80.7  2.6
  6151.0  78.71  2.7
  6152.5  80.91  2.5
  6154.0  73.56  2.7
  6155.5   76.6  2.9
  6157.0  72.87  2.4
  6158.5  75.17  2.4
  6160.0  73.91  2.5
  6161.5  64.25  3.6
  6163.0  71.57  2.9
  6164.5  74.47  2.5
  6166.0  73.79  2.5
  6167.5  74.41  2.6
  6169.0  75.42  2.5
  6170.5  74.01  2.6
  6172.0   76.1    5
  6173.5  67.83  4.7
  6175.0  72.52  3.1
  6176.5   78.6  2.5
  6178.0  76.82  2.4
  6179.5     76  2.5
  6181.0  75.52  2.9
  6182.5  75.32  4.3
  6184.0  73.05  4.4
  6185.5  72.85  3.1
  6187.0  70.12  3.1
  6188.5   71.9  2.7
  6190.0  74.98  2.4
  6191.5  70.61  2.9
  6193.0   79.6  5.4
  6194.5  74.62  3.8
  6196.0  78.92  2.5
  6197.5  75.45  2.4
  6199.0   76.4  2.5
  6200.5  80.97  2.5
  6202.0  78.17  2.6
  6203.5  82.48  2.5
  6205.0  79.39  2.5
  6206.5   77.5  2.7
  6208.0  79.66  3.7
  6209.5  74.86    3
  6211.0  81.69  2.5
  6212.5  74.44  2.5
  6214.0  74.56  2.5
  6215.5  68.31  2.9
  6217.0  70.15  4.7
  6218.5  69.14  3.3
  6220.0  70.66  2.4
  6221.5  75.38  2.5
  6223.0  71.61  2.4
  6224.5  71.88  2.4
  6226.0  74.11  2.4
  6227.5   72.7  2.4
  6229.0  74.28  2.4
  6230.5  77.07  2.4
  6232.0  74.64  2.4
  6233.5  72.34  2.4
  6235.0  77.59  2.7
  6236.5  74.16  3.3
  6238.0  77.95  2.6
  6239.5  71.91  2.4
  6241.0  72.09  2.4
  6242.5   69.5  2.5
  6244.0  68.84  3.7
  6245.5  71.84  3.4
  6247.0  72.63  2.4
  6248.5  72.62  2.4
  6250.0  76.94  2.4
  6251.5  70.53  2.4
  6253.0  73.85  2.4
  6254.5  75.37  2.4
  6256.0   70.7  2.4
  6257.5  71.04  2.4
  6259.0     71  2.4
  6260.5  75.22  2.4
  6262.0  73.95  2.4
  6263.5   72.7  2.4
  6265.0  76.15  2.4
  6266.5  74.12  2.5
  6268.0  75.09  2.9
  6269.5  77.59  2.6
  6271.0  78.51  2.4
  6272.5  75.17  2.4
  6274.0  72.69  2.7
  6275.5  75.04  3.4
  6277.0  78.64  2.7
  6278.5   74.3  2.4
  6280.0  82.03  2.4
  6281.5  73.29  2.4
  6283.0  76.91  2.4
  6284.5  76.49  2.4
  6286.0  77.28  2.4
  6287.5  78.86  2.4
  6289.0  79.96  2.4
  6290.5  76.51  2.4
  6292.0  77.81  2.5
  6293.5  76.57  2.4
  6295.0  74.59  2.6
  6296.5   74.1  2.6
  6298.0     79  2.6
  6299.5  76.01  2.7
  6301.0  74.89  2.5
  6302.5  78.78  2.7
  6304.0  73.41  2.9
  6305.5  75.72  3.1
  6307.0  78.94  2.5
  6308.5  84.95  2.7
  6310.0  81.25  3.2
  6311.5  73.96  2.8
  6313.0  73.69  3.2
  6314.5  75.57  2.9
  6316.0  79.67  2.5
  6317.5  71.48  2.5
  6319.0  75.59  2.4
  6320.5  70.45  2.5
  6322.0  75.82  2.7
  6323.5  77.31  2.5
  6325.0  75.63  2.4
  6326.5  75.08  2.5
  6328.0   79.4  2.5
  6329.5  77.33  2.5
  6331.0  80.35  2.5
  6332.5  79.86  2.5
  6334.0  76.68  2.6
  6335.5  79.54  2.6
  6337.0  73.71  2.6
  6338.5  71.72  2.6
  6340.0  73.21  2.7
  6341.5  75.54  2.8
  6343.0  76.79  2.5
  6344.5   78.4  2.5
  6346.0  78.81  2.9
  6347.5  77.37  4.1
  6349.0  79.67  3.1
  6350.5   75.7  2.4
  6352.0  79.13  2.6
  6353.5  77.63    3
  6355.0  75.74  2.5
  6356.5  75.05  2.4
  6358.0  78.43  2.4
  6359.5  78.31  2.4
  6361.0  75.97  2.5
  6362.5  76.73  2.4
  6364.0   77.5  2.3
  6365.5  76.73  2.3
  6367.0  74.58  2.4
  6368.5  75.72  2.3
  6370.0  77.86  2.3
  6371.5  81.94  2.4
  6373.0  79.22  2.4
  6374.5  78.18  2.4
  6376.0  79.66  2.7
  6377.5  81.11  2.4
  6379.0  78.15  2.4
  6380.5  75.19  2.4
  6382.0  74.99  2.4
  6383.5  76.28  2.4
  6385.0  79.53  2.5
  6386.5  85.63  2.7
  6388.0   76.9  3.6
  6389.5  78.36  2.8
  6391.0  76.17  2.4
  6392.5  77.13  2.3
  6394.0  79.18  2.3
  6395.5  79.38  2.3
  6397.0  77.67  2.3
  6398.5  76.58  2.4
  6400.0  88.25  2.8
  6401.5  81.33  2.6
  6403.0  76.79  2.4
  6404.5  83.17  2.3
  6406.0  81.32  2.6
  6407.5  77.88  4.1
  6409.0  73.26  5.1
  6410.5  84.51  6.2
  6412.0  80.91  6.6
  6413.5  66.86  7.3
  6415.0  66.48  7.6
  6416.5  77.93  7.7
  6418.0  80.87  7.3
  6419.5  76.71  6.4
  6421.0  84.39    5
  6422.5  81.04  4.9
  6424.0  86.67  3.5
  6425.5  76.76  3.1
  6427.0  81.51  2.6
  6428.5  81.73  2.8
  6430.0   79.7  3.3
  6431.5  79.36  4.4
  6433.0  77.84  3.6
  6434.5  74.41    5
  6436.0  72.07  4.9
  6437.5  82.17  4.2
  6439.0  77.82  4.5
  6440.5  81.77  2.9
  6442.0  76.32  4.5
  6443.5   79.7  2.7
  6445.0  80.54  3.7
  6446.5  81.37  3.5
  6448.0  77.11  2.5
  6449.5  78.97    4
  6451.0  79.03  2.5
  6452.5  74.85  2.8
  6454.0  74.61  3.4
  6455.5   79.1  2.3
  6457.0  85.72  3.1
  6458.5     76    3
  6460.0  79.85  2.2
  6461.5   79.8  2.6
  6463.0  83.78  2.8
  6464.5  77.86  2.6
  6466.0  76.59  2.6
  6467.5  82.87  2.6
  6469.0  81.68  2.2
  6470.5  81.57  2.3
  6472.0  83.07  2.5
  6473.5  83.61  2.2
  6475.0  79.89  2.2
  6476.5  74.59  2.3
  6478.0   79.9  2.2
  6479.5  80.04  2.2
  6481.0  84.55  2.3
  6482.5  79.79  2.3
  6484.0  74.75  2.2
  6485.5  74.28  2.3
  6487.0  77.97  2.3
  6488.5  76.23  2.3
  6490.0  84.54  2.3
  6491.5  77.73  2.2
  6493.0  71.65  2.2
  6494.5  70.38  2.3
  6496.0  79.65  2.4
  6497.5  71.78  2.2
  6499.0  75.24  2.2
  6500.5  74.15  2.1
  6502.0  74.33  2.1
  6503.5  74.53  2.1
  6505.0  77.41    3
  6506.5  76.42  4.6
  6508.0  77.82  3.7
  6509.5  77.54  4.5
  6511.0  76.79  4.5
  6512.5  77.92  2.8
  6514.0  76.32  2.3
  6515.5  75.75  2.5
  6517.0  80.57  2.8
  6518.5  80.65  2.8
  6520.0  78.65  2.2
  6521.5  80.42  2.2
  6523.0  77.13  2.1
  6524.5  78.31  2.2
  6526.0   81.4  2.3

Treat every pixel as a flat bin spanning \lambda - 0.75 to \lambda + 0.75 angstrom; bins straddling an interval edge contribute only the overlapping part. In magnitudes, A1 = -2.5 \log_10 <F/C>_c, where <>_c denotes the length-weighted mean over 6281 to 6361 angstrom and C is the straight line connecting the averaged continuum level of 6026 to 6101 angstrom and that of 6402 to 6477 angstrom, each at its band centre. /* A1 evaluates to 0.046 mag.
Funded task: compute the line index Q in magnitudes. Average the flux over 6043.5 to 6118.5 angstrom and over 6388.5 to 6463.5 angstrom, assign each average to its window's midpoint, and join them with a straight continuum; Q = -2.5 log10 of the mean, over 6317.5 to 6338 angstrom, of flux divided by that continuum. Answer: 0.05 mag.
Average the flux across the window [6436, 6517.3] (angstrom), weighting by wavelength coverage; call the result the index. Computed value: 78.2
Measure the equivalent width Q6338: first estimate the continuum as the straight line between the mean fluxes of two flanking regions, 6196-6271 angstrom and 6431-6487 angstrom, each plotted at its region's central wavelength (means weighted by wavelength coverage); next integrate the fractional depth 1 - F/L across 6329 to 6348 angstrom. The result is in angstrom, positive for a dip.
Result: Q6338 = -0.1 angstrom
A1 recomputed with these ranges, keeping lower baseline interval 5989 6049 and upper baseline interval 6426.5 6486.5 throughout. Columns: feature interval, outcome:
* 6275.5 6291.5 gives 0.03 mag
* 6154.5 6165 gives 0.11 mag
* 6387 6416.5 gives 0.02 mag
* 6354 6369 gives 0.04 mag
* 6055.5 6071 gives -0.04 mag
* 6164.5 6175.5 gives 0.09 mag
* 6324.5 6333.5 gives 0.02 mag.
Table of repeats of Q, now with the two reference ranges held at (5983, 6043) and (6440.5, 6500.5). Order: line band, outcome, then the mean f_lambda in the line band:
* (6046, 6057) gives -0.04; 82.8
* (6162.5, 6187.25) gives 0.08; 74.1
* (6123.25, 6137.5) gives 0.03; 77.5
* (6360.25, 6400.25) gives 0.01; 78.2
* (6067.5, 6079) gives -0.05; 83.4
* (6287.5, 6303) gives 0.03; 76.9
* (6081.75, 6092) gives -0.01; 80.5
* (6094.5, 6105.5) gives -0.02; 81.5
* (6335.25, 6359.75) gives 0.03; 76.7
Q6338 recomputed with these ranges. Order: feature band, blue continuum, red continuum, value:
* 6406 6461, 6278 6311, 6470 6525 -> -0.7 angstrom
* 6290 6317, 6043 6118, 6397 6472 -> 1.1 angstrom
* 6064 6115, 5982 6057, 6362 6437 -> -1.0 angstrom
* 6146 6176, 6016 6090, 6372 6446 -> 2.3 angstrom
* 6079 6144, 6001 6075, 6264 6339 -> 0.1 angstrom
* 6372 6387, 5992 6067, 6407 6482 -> 0.1 angstrom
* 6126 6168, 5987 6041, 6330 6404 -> 1.6 angstrom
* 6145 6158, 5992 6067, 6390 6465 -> 0.4 angstrom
